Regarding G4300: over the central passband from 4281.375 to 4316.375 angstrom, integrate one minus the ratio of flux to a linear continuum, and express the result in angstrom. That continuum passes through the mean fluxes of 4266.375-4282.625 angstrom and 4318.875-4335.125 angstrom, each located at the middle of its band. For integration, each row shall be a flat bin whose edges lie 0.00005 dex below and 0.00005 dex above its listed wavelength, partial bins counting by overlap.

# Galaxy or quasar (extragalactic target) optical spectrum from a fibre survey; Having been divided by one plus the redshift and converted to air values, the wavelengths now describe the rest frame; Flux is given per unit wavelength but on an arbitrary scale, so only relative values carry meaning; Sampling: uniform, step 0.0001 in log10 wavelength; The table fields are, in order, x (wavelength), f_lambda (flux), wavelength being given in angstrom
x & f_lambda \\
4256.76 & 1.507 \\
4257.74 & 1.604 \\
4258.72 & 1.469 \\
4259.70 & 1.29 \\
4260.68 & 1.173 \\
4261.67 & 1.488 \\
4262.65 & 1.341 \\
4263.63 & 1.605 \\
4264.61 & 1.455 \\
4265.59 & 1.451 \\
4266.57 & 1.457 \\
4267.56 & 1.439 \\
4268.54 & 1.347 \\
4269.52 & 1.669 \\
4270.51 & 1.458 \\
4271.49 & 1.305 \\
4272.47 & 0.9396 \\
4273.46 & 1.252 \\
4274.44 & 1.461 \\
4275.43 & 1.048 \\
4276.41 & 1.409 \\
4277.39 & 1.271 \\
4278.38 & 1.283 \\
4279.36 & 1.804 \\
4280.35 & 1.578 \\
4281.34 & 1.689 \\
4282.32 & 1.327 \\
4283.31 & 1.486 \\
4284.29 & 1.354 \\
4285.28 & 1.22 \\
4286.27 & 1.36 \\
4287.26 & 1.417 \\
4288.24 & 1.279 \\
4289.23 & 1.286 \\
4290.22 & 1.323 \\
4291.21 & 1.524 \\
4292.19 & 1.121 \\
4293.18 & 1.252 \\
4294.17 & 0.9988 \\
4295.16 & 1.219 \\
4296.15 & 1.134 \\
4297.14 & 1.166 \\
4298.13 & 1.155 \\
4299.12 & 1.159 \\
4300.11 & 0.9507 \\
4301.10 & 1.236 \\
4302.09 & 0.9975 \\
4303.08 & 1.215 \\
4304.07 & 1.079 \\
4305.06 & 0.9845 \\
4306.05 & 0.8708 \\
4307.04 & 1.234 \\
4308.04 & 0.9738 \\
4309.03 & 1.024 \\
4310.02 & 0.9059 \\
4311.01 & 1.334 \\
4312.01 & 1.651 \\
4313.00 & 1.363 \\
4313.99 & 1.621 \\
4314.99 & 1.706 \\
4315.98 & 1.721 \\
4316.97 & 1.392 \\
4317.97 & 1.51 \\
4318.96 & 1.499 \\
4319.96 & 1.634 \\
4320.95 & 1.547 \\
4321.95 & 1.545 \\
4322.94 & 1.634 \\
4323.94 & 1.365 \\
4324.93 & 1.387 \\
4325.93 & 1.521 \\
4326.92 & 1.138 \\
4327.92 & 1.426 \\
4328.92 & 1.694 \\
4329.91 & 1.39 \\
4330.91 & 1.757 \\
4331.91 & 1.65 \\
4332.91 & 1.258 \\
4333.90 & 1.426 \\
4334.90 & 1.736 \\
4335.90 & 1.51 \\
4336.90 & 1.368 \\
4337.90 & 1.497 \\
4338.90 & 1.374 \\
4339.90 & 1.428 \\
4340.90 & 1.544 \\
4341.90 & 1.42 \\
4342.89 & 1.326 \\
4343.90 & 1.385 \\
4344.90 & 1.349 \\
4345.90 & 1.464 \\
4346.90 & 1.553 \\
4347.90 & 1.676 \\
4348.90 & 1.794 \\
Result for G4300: 4.7 angstrom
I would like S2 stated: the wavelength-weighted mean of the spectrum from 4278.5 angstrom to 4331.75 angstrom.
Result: 1.34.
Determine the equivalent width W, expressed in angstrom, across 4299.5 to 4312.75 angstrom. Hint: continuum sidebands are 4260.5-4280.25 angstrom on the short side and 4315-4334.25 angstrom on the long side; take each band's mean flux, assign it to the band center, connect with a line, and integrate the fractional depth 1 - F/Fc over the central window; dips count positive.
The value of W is 3.2 angstrom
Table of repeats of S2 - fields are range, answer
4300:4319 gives 1.26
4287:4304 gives 1.2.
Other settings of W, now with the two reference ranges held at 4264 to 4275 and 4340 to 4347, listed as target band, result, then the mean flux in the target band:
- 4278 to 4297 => 0.7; 1.35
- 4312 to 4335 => -1.6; 1.52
